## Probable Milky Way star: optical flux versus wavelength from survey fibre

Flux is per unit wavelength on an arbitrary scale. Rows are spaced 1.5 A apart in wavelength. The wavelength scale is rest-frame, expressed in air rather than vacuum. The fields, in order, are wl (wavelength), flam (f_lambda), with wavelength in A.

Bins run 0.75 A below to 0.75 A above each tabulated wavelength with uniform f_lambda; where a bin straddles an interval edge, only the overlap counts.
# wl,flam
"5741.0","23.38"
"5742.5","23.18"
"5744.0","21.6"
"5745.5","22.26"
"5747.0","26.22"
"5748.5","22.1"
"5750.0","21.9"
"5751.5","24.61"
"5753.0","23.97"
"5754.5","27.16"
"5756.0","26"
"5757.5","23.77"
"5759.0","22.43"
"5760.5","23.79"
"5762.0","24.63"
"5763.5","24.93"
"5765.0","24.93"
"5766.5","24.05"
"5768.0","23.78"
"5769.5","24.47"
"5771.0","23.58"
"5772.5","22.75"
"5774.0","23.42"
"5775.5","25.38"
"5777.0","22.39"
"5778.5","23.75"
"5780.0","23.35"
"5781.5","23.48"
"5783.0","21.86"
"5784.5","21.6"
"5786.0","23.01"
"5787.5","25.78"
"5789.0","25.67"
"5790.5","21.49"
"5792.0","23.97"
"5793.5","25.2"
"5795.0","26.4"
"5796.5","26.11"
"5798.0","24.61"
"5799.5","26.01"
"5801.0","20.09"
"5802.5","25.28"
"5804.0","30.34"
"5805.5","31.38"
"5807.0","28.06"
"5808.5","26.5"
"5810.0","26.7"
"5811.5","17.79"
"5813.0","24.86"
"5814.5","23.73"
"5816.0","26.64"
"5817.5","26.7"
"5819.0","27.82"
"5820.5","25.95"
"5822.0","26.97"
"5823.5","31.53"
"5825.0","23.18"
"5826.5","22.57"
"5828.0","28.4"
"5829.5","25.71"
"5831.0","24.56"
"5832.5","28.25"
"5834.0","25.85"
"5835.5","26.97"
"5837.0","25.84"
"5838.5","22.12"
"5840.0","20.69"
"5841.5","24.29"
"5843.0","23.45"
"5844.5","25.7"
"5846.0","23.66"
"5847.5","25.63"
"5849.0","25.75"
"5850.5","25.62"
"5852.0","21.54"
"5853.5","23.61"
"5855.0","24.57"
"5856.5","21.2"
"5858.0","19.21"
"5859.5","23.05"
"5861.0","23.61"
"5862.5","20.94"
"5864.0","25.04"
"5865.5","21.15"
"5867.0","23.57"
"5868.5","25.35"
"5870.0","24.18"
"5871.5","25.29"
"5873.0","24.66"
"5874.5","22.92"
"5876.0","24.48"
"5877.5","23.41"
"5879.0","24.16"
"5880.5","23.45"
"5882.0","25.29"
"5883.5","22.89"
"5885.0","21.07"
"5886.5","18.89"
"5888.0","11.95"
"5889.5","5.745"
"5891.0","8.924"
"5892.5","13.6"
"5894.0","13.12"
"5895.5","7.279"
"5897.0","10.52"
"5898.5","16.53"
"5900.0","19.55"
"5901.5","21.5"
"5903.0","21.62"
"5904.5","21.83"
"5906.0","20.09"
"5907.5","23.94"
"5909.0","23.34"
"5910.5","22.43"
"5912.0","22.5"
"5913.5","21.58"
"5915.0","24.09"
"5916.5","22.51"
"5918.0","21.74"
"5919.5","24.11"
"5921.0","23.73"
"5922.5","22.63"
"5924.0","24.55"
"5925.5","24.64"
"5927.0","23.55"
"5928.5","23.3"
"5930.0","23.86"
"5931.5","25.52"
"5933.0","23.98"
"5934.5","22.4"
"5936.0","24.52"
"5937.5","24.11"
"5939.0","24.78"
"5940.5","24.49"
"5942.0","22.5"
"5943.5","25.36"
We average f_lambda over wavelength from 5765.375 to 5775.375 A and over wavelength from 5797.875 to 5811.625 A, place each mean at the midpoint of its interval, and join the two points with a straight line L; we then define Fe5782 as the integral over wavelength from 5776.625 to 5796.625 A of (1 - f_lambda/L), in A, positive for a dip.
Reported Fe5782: 0.9 A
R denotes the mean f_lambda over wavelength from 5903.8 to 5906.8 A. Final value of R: 21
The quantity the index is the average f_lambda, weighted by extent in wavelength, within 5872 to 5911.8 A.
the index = 19.1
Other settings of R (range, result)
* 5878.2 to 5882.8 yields 24.3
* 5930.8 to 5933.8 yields 24.7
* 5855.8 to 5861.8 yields 21.8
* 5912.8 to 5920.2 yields 22.8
